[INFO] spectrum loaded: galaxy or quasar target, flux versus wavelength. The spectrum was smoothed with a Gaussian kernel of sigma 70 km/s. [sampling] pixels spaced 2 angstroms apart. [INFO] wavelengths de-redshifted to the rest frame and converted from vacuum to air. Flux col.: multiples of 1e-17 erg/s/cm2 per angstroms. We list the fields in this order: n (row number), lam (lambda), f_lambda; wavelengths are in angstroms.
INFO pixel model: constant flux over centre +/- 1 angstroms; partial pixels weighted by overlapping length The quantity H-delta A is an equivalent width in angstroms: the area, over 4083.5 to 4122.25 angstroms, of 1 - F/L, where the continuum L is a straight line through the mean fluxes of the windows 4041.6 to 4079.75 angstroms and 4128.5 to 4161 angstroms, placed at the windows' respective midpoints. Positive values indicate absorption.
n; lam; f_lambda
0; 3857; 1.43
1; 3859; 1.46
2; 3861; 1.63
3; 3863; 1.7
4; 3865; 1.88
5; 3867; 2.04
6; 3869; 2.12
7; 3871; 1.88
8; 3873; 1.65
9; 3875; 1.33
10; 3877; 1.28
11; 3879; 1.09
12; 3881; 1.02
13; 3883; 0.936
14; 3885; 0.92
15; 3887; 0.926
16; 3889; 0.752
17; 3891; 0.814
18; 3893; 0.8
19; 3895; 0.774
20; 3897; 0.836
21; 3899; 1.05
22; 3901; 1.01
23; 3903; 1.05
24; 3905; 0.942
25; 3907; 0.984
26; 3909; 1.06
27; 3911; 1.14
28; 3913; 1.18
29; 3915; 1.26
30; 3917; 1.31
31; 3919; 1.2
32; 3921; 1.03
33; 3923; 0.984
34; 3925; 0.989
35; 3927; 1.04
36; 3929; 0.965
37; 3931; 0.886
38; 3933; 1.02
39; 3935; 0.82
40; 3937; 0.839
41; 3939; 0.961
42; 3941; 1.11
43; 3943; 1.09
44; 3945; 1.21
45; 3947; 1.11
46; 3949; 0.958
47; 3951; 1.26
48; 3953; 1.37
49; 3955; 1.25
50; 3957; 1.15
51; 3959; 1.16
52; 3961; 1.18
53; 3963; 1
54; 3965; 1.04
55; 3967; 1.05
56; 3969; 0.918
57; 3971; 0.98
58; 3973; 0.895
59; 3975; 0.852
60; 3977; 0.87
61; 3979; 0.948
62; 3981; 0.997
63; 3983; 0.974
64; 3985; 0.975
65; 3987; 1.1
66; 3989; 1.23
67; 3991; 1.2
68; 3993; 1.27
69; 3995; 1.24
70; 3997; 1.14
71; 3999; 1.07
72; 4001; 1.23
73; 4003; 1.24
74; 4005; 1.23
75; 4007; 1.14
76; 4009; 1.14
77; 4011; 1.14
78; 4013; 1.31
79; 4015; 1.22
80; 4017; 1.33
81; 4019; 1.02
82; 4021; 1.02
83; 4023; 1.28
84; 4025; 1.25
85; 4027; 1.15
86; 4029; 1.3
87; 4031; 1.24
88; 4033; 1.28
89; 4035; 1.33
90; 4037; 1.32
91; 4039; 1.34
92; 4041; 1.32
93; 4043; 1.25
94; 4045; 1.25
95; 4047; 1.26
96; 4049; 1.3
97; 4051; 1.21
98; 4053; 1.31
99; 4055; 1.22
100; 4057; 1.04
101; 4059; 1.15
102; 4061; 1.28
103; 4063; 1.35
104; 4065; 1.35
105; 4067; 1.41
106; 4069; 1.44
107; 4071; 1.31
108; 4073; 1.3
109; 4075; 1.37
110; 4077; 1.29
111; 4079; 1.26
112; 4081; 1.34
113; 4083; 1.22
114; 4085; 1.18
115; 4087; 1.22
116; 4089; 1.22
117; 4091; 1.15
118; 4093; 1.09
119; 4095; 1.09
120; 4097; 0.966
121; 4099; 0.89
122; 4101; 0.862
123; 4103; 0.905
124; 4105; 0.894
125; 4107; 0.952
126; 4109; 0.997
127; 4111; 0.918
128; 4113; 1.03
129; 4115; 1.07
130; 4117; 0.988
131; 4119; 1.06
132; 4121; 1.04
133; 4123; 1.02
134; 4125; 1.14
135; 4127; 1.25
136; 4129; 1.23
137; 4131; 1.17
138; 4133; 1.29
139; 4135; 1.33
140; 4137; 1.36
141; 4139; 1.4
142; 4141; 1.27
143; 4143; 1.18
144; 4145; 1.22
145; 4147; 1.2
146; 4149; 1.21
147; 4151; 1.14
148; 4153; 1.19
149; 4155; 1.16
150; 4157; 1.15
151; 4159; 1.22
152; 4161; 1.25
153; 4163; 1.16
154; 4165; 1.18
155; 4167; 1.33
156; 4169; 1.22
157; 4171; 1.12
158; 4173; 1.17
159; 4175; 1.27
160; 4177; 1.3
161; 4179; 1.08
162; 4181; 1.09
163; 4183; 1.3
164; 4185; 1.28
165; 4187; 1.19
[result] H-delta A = 7.0 angstroms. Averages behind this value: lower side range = 1.28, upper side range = 1.23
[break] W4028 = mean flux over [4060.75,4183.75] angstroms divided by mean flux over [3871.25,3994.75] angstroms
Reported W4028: 1.12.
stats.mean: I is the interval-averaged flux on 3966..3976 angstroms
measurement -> 0.939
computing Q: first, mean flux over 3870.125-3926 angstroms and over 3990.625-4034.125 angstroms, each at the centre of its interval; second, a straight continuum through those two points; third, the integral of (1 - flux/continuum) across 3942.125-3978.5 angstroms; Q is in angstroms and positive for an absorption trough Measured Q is 2.3 angstroms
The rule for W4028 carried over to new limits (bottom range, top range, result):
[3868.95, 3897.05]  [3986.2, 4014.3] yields 1.07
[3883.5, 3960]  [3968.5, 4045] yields 1.12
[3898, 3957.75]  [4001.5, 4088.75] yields 1.17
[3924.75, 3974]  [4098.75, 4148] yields 1.06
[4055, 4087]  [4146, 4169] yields 0.94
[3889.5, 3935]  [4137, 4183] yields 1.20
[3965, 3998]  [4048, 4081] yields 1.24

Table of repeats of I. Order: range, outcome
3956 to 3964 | 1.12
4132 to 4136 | 1.31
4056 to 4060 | 1.09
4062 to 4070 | 1.39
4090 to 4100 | 1.04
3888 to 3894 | 0.789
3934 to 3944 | 0.964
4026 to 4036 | 1.26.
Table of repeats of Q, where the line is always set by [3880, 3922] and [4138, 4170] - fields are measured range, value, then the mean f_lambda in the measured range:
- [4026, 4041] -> -2.27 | 1.28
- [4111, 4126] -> 1.85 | 1.04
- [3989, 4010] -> -2.08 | 1.19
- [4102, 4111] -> 1.85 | 0.935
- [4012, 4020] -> -0.88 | 1.22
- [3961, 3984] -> 2.05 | 0.966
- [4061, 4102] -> -2.24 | 1.22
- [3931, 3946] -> 0.48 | 0.999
